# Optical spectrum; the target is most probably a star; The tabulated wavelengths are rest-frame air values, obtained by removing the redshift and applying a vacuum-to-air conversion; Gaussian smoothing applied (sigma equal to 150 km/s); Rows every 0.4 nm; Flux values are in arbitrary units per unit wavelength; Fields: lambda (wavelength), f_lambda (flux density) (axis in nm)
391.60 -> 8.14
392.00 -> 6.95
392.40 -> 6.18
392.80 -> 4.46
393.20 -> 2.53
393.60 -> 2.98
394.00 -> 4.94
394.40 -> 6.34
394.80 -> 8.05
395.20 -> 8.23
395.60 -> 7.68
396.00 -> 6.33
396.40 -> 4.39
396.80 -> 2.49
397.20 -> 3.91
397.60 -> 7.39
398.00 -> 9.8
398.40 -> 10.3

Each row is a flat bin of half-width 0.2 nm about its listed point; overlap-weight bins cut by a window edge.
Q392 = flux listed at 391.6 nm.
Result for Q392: 8.14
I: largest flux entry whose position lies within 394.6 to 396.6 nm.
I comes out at 8.23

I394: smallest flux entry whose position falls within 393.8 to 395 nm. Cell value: 4.94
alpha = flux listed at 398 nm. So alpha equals 9.8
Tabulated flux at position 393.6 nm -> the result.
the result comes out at 2.98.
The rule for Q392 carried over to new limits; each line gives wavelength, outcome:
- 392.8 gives 4.46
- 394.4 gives 6.34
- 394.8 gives 8.05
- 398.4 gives 10.3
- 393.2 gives 2.53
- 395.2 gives 8.23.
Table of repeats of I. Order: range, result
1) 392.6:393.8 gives 4.46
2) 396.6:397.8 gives 7.39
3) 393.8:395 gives 8.05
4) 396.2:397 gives 4.39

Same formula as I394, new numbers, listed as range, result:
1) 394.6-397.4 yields 2.49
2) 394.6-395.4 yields 8.05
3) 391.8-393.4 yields 2.53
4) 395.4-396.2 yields 6.33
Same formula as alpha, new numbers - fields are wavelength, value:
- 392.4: 6.18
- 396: 6.33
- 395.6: 7.68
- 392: 6.95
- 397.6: 7.39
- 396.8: 2.49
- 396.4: 4.39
